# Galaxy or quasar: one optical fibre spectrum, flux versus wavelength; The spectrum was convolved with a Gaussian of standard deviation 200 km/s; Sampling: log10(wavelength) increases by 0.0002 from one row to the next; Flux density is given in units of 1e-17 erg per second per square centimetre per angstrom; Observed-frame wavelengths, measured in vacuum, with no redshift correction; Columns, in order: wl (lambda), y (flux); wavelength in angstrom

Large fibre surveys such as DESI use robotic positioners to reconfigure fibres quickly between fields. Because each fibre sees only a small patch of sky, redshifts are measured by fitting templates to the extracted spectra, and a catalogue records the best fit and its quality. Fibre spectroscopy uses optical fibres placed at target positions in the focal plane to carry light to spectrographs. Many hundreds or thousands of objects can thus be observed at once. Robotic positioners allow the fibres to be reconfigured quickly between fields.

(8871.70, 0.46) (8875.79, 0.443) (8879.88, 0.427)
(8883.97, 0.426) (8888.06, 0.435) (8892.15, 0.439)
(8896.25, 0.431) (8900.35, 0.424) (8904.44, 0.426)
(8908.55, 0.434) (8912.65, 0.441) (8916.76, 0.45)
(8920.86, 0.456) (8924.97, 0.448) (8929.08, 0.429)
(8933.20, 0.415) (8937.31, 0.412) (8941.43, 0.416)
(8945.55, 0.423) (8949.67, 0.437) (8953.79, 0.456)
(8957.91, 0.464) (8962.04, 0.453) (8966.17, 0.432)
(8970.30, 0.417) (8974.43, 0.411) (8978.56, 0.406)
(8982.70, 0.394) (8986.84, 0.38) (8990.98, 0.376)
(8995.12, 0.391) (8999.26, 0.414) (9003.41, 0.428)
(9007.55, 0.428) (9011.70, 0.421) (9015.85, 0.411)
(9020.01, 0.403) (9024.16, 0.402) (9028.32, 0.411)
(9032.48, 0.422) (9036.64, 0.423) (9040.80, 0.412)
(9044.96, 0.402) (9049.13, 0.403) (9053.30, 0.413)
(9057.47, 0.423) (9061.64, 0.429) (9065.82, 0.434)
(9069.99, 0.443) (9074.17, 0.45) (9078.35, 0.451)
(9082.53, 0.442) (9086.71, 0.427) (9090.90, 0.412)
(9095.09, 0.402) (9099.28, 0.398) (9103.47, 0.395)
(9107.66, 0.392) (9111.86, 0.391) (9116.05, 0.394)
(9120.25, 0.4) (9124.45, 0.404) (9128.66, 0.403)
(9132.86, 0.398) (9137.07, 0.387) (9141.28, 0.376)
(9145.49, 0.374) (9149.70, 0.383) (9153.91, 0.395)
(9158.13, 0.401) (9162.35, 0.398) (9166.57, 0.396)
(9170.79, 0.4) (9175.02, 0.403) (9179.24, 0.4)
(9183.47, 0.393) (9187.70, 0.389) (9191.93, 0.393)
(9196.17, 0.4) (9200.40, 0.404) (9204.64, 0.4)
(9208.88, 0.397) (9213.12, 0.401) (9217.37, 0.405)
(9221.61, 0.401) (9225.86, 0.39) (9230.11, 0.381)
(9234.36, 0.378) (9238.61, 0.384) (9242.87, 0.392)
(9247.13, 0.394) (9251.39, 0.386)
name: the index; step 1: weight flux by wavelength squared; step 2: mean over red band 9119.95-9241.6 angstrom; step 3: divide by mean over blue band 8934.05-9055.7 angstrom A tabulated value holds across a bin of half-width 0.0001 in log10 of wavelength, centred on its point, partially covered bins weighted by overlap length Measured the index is 1.0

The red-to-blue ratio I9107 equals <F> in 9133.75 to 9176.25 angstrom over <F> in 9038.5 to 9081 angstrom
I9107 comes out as 0.9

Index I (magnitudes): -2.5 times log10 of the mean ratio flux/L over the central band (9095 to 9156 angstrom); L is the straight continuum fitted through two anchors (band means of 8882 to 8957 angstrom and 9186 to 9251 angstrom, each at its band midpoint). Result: 0.04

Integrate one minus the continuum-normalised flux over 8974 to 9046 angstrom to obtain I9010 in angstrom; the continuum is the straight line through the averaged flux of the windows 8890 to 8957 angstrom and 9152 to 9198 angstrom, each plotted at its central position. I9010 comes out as 2.4 angstrom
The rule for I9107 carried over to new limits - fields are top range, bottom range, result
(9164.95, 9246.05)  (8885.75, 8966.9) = 0.91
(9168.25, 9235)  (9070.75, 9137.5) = 0.97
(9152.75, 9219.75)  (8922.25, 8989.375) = 0.94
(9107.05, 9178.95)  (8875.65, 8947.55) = 0.91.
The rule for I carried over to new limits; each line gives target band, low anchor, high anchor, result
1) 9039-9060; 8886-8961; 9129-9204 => 0.008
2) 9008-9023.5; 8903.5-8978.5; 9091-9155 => 0.013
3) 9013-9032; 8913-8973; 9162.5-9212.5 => 0.040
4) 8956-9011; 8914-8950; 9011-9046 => 0.016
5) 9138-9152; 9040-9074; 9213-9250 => 0.076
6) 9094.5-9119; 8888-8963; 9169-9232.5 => 0.041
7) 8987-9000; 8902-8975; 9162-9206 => 0.098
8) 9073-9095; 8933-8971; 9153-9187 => -0.053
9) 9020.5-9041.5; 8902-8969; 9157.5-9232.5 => 0.023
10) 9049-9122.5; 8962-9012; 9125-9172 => -0.048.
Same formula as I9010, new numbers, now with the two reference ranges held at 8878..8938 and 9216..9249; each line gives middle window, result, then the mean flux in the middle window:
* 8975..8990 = 1.1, 0.394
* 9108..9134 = 0.5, 0.398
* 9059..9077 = -1.2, 0.439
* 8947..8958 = -0.5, 0.449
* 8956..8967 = -0.6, 0.451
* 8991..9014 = 0.4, 0.413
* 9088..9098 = 0.0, 0.408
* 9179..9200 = 0.0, 0.395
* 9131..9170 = 1.1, 0.39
